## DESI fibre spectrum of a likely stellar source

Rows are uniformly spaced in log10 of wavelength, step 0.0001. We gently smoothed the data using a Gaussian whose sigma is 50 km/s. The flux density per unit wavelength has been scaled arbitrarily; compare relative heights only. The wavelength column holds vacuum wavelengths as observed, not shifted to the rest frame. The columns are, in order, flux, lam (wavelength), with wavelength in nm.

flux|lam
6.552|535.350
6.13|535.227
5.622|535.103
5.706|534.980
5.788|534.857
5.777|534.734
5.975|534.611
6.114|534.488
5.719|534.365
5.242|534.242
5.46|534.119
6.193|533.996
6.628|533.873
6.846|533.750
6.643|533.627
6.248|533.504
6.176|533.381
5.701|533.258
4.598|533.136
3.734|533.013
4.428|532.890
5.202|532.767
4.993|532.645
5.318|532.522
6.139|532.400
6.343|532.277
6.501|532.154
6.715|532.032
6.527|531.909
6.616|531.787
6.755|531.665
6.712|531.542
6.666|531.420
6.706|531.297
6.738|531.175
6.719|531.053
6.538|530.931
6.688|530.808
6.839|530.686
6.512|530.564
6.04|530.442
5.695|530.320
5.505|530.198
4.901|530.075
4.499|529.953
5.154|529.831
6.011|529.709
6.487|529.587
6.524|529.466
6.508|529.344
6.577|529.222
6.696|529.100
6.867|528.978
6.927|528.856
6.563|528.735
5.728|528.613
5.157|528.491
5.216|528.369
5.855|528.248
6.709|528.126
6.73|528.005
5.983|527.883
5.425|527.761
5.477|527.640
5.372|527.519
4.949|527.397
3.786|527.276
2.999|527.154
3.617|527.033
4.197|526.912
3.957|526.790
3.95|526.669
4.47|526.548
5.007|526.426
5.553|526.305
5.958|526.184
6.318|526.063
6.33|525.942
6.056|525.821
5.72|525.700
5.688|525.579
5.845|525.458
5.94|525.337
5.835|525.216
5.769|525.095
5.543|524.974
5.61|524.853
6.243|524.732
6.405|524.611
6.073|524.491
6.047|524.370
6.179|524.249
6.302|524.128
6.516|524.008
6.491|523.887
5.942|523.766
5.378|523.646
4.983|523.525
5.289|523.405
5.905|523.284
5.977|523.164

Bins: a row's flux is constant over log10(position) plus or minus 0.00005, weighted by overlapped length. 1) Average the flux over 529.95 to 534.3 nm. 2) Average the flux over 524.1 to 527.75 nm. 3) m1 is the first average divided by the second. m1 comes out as 1.1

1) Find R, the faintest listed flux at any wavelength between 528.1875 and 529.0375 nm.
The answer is 5.157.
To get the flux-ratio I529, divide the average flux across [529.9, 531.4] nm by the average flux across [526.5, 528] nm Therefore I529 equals 1.3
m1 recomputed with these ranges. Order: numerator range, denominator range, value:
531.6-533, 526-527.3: 1.29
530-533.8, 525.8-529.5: 1.10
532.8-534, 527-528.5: 1.09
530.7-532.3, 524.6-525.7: 1.14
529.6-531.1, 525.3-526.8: 1.08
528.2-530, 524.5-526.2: 1.02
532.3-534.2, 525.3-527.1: 1.08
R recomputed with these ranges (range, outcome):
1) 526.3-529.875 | 2.999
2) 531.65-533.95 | 3.734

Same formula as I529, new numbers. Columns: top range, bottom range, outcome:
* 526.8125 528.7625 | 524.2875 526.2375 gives 0.87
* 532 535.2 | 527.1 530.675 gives 1.00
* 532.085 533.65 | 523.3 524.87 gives 0.93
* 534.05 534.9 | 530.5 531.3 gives 0.86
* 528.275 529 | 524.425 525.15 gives 1.01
